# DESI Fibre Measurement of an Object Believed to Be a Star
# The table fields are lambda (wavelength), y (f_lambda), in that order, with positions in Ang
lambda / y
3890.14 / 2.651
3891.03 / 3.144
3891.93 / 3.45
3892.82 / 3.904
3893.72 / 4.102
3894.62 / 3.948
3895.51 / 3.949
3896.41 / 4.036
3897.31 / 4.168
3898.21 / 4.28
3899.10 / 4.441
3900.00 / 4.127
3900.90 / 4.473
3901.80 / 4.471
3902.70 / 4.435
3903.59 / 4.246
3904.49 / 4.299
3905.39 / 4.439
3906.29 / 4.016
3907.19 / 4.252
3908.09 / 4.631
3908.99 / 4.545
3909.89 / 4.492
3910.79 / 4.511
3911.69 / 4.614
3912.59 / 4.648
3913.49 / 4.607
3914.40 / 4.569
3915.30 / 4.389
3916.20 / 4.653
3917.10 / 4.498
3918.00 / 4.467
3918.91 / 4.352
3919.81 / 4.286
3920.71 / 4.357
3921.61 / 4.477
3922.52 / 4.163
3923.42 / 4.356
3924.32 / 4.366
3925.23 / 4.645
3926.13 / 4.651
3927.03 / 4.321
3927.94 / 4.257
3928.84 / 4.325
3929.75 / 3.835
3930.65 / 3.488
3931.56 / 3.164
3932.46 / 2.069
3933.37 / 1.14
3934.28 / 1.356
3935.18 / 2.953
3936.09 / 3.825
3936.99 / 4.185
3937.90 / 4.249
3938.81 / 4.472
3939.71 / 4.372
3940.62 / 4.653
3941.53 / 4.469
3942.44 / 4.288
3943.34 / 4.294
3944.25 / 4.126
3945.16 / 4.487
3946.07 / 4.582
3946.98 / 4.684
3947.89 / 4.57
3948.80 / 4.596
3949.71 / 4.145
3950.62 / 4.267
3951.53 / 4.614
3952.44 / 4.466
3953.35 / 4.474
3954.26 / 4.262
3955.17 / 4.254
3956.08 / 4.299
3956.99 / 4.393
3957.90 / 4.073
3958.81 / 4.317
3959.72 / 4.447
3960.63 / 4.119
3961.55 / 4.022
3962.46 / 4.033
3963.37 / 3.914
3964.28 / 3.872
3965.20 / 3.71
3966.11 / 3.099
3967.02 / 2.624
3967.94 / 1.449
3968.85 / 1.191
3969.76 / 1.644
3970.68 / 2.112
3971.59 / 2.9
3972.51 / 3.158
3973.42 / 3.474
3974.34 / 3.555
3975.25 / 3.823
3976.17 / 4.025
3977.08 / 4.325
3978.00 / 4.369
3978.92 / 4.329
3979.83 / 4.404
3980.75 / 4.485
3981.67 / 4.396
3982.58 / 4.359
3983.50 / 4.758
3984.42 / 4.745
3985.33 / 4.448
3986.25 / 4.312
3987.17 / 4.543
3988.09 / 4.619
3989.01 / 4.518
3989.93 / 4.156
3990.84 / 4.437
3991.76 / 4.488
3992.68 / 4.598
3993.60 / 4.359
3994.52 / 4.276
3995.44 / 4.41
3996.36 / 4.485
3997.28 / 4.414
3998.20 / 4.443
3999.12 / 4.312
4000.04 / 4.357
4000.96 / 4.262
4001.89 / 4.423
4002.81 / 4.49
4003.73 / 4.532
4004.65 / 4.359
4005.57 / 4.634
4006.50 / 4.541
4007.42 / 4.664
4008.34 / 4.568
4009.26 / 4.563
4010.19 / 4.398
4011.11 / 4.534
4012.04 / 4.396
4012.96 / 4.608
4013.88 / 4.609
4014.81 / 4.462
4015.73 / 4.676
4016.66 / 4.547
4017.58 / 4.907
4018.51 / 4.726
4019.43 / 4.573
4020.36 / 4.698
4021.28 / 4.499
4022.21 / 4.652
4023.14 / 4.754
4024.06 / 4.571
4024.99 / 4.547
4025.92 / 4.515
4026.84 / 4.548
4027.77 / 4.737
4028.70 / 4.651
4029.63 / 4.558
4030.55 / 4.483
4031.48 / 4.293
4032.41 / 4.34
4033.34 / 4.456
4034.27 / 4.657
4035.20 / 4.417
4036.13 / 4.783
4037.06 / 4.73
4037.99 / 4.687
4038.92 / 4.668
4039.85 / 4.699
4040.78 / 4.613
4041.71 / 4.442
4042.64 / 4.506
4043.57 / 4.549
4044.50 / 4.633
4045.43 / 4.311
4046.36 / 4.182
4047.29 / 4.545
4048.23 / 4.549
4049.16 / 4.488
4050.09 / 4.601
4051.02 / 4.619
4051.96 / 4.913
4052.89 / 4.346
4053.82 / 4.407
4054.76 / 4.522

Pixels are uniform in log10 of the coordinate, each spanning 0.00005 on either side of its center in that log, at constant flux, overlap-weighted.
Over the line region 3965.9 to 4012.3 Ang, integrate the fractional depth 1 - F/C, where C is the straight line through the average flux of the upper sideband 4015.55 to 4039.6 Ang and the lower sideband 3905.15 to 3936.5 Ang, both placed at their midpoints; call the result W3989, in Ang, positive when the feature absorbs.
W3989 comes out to 3.68 Ang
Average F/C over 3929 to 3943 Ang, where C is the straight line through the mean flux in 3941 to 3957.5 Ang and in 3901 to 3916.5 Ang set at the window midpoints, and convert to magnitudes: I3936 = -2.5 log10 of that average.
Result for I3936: 0.25 mag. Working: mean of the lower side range 4.46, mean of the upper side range 4.4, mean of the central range 3.53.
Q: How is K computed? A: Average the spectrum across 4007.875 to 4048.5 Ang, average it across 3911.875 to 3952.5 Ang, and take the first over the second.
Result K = 1.1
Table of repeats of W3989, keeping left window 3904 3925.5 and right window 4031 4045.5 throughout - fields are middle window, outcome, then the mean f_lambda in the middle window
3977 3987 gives 0.10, 4.45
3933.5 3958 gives 1.68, 4.16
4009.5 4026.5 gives -0.21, 4.59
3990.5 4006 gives 0.31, 4.43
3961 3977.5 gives 4.87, 3.17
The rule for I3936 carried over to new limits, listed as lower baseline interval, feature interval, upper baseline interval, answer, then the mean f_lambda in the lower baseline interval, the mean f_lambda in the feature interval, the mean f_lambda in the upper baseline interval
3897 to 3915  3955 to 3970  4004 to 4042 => 0.27 mag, 4.41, 3.51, 4.58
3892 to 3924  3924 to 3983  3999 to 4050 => 0.15 mag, 4.34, 3.84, 4.55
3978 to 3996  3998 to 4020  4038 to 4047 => -0.01 mag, 4.45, 4.53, 4.53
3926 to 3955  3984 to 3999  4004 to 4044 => -0.03 mag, 3.98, 4.45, 4.58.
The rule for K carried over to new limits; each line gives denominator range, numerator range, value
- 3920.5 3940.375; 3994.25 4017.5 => 1.19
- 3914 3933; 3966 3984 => 0.83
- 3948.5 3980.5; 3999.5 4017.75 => 1.21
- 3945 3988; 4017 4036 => 1.16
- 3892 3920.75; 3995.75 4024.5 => 1.05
